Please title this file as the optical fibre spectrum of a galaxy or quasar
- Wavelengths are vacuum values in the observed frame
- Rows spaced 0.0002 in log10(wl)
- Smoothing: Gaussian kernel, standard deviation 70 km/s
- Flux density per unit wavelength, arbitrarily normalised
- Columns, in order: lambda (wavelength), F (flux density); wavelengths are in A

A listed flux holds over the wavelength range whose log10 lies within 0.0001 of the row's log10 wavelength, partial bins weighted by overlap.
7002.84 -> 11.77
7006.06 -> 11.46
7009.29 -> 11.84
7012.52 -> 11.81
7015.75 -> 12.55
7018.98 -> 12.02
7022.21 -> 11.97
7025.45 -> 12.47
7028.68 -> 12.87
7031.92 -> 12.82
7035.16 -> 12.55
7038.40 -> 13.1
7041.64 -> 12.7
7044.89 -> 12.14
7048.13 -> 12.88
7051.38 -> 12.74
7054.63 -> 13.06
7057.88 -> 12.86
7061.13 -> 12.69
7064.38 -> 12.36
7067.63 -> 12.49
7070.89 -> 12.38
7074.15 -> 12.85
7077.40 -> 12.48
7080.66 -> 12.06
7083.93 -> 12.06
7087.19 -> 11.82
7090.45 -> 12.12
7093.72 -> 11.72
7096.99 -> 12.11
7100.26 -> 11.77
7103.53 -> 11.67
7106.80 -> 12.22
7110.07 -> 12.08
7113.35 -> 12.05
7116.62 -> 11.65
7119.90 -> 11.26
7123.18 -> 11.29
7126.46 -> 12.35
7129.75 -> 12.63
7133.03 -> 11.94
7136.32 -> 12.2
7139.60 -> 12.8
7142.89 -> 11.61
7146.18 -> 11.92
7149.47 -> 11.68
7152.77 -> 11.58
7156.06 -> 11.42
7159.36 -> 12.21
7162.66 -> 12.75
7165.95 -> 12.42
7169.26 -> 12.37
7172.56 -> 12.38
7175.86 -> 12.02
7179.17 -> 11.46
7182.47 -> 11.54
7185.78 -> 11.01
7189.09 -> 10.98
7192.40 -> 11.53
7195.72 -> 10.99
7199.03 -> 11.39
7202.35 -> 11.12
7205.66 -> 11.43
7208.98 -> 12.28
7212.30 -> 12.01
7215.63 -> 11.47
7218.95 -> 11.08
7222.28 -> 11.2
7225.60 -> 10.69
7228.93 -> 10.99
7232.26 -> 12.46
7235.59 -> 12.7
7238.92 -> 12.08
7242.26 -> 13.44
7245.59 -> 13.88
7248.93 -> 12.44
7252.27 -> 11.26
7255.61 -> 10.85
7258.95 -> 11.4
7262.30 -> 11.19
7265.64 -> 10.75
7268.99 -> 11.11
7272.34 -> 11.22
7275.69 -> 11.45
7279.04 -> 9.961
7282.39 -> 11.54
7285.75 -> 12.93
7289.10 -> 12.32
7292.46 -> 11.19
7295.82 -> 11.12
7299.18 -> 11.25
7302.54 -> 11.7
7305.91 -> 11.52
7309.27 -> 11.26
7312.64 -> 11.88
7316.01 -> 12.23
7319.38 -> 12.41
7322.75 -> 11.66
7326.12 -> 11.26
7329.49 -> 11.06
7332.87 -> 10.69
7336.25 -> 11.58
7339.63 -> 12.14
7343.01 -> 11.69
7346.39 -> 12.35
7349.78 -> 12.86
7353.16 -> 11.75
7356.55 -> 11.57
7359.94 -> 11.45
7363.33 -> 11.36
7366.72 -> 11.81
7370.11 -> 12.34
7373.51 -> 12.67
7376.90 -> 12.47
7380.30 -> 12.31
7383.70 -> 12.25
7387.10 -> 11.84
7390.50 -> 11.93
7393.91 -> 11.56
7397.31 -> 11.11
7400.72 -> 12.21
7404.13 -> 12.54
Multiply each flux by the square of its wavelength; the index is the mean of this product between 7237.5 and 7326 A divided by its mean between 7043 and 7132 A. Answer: 1.01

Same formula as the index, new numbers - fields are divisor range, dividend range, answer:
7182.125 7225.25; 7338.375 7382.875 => 1.11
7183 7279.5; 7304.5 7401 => 1.06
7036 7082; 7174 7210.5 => 0.94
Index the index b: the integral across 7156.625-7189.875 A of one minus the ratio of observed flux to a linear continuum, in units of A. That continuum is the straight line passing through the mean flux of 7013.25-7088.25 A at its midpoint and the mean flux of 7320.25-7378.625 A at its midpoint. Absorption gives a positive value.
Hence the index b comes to 0.8 A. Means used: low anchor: 12.5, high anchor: 11.8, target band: 11.9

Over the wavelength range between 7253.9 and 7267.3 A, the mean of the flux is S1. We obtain 11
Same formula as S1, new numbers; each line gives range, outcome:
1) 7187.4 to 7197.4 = 11.2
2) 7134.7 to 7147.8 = 12.1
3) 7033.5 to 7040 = 12.8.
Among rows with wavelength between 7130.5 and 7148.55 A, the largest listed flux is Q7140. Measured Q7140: 12.8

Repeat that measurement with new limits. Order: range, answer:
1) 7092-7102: 12.11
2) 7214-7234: 12.46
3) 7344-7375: 12.86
